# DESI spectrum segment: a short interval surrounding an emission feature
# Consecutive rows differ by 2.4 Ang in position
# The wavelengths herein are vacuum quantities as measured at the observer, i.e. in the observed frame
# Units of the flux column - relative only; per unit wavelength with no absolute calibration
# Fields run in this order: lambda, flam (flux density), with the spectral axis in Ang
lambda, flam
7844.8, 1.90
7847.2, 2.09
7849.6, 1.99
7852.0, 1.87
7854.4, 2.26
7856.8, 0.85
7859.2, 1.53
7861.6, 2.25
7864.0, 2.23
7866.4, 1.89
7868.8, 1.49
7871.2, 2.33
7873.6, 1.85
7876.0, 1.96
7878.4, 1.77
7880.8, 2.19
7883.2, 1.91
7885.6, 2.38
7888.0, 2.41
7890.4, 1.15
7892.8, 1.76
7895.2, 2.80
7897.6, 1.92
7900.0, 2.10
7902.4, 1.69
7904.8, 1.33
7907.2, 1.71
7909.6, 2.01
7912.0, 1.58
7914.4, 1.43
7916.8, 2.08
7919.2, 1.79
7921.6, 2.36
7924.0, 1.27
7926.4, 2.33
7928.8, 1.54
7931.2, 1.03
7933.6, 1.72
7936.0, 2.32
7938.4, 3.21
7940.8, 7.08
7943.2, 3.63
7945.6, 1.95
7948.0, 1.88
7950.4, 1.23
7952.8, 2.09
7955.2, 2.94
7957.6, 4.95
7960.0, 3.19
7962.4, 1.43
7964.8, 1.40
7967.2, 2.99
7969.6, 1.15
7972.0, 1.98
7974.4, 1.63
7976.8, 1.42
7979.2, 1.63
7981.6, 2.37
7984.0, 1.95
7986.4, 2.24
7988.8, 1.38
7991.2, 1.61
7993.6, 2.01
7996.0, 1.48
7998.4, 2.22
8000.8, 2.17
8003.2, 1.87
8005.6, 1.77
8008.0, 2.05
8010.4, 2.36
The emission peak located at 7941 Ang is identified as [S II]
